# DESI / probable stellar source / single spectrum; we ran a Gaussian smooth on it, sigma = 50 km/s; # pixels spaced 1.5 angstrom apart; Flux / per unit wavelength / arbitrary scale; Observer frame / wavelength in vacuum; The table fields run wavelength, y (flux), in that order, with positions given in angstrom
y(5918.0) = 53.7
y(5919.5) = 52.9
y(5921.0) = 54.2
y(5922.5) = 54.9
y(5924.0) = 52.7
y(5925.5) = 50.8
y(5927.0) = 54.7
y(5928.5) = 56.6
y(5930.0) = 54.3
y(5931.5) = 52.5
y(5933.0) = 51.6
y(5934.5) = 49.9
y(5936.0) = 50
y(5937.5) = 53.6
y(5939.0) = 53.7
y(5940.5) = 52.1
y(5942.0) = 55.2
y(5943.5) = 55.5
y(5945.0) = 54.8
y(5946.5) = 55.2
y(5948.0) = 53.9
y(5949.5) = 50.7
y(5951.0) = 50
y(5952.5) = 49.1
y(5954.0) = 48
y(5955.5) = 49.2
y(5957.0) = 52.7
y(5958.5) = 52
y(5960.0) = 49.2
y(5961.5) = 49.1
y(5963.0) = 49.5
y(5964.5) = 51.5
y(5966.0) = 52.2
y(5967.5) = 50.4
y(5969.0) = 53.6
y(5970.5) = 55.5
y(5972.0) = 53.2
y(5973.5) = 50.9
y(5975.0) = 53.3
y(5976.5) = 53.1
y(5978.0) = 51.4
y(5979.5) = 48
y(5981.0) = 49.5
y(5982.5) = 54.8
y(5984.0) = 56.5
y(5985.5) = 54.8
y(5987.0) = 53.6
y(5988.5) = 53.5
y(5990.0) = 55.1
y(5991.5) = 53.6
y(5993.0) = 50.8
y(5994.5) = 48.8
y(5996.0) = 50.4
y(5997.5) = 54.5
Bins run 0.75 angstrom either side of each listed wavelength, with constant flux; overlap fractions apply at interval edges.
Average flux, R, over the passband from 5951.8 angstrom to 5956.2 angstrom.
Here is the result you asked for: 48.8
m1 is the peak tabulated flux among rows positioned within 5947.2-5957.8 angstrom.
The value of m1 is 53.9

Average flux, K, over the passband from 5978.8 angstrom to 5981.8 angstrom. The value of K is 48.9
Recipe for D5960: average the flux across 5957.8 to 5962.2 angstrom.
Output 50.1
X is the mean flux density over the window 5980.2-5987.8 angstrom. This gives 53.8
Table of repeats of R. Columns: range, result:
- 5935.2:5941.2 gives 52.3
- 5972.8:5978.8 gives 52.2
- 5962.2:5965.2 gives 50.5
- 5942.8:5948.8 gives 54.8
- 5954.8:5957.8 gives 51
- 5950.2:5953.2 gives 49.6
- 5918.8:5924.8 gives 53.7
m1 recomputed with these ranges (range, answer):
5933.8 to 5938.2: 53.6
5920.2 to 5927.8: 54.9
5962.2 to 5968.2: 52.2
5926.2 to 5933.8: 56.6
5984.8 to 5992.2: 55.1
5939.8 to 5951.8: 55.5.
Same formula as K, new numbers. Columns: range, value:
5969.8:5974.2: 53.2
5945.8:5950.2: 53.3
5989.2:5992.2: 54.3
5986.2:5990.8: 54.1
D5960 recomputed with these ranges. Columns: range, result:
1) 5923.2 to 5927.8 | 52.8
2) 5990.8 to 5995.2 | 51.1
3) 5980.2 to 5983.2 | 52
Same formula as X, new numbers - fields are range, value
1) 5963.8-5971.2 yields 52.6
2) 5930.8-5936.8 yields 51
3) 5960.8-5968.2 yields 50.6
